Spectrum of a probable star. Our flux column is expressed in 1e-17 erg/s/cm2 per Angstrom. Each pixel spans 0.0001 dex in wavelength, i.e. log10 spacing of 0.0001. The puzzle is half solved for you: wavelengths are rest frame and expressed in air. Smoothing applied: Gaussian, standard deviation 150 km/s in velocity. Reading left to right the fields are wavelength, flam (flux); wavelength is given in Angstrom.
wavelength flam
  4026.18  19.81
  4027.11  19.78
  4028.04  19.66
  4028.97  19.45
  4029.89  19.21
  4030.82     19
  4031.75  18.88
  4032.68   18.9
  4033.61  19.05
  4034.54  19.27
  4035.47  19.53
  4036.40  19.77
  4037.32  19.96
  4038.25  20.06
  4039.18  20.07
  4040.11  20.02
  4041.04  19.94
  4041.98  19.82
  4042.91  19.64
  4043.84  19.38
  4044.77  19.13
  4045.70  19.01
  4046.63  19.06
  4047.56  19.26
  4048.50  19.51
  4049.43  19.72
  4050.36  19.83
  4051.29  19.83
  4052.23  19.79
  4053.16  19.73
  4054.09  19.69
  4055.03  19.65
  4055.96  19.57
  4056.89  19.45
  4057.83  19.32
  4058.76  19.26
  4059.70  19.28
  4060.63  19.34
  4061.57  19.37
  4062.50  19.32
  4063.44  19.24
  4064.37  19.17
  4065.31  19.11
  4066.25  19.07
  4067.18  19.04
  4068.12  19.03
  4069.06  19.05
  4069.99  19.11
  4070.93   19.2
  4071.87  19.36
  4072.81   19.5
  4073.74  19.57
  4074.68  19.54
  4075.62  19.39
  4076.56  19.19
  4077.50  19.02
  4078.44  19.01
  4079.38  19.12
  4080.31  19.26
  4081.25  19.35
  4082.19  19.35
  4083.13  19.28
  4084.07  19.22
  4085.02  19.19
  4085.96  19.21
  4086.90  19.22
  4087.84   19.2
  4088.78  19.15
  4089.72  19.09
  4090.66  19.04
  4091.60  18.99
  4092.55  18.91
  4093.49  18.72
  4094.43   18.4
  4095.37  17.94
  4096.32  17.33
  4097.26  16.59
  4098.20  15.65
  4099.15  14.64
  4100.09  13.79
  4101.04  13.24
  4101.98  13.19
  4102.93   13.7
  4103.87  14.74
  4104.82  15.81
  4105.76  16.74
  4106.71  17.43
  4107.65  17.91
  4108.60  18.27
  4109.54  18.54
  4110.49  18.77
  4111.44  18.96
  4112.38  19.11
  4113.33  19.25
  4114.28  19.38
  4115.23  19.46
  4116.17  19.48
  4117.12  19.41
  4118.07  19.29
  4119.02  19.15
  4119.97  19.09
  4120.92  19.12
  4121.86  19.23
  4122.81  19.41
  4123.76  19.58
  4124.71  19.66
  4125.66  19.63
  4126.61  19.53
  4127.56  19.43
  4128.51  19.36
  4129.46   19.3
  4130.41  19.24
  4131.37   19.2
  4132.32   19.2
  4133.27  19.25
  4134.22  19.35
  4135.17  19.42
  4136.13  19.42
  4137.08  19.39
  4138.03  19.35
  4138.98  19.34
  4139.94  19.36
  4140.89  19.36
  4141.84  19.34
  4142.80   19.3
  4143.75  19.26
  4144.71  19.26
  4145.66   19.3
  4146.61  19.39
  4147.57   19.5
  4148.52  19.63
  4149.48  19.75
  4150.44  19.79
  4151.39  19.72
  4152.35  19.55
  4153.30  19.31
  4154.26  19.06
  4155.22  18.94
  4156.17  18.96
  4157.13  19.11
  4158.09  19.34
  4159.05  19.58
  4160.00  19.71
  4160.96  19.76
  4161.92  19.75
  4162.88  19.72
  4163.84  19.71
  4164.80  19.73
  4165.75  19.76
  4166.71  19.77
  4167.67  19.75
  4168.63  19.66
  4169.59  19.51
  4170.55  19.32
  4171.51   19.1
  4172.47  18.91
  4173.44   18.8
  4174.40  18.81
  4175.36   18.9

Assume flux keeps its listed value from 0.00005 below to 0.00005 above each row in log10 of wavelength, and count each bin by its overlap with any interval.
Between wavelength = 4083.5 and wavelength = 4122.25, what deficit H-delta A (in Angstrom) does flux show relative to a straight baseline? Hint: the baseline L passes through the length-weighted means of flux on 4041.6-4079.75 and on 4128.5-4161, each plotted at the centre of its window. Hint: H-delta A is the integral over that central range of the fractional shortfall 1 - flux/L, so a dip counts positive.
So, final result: 2.94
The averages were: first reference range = 19.4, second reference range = 19.4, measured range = 17.9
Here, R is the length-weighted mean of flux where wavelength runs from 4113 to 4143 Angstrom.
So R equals 19.4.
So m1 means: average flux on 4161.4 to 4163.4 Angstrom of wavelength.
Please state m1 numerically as 19.7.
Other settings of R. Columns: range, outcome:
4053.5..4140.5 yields 18.7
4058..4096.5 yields 19.1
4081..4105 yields 17.4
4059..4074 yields 19.2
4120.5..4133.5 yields 19.4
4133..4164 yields 19.4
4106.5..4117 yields 18.8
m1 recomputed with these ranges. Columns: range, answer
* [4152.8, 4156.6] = 19.1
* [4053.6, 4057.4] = 19.6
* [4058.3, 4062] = 19.3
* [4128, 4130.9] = 19.3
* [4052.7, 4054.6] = 19.7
